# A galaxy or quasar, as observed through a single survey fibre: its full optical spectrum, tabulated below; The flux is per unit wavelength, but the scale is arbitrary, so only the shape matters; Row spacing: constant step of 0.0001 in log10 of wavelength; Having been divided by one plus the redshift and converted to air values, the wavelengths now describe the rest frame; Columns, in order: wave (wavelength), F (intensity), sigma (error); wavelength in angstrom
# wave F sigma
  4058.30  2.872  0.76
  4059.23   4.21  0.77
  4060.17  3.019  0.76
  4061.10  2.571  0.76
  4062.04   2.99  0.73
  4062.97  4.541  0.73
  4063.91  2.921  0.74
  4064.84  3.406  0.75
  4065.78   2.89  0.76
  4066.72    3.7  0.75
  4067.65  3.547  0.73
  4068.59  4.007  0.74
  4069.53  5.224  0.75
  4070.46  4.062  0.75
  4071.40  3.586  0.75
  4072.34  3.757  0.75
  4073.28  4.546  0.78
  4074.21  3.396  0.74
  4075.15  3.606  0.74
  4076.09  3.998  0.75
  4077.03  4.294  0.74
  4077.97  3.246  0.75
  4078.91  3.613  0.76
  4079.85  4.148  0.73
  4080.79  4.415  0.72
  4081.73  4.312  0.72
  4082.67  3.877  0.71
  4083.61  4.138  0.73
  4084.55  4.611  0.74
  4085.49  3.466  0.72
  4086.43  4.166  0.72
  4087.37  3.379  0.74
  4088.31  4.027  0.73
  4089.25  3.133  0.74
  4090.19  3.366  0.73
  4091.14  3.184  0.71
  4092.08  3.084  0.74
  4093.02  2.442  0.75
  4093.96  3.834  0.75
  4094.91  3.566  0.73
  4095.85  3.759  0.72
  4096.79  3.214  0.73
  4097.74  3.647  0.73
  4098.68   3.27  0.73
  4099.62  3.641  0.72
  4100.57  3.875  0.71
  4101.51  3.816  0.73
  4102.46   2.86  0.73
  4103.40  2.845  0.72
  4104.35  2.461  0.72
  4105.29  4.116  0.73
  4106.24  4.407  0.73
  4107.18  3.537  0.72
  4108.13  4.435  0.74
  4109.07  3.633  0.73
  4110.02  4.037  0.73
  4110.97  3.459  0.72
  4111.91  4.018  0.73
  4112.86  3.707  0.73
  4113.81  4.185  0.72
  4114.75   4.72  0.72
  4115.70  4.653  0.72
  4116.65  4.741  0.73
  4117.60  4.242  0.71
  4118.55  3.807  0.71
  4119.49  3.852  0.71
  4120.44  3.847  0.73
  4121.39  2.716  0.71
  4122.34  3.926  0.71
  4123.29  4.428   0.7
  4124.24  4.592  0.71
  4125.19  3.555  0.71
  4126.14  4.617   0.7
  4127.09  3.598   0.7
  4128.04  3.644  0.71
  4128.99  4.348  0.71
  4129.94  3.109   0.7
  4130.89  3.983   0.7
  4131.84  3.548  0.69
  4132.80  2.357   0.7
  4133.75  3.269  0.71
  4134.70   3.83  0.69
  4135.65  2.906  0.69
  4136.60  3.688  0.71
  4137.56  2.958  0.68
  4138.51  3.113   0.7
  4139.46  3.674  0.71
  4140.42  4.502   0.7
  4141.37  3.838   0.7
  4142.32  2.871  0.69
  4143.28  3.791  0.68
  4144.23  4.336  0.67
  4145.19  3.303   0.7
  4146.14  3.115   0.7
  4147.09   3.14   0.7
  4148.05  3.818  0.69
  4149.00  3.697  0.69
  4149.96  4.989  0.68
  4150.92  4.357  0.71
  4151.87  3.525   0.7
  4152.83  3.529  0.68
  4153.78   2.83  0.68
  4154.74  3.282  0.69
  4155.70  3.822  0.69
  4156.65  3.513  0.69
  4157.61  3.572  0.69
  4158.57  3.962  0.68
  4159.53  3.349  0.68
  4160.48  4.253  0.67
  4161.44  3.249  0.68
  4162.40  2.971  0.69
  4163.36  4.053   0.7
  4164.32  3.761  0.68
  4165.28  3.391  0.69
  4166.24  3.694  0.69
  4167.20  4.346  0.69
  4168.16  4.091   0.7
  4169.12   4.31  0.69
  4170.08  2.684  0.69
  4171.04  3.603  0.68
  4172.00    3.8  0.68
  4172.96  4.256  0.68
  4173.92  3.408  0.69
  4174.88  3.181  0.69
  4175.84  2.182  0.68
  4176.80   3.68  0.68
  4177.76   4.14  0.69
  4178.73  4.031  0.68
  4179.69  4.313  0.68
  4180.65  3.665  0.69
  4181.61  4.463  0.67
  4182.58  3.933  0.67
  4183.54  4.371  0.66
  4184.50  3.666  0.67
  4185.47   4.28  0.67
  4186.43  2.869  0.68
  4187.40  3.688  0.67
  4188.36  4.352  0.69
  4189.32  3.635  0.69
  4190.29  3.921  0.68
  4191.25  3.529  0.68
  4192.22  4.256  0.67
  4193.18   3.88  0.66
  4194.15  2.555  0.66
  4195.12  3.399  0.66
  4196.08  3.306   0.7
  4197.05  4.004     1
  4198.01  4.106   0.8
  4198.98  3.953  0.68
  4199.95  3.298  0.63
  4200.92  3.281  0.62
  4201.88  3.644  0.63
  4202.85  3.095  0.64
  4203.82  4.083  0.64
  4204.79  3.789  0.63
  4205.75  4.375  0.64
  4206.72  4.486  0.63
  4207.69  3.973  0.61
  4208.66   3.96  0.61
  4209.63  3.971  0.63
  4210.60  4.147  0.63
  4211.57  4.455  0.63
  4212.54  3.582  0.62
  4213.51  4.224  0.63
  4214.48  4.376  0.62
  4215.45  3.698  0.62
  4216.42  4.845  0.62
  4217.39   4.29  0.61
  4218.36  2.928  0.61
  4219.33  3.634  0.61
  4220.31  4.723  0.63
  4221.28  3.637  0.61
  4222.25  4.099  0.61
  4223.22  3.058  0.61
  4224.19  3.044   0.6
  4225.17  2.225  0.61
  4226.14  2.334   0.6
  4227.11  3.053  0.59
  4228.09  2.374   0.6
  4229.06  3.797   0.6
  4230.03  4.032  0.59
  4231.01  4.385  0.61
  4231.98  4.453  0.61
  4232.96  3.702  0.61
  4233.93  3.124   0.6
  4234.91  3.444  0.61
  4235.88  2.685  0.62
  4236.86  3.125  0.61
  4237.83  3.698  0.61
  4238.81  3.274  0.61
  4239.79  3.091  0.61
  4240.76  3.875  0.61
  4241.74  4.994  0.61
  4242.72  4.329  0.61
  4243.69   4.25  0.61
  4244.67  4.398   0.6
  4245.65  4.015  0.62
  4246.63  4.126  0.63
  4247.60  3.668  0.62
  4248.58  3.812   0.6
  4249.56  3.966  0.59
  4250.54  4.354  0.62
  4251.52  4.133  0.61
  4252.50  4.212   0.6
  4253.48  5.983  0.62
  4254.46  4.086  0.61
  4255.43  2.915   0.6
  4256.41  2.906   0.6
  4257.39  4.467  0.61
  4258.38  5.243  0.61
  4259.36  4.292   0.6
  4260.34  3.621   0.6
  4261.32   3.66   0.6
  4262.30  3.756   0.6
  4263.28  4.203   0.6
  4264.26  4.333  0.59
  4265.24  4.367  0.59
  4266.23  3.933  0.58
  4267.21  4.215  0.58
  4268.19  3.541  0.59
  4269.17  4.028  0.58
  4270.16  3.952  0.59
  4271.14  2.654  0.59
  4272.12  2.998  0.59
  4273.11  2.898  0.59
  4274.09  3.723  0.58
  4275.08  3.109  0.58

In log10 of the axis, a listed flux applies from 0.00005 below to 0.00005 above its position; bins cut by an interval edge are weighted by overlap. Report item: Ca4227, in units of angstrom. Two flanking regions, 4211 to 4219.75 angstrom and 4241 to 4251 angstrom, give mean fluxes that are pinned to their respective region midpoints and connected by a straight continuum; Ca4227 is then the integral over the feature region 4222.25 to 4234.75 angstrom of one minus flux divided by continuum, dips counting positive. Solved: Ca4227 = 2.3 angstrom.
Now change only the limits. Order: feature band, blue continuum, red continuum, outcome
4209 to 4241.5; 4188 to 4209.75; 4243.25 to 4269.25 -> 2.37 angstrom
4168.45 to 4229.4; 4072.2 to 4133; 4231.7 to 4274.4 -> 1.96 angstrom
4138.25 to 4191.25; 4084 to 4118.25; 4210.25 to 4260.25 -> 0.78 angstrom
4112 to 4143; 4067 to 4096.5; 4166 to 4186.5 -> 0.12 angstrom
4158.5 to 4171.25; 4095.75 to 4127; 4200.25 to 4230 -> 0.28 angstrom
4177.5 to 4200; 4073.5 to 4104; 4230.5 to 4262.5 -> 0.03 angstrom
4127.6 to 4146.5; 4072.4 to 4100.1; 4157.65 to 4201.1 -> 1.01 angstrom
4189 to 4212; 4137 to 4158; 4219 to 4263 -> -0.52 angstrom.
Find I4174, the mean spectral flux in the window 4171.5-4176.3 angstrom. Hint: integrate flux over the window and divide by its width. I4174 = 3.37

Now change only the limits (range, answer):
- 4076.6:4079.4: 3.71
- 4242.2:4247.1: 4.23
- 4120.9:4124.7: 3.91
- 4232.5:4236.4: 3.24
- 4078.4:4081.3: 4.05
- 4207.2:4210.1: 3.96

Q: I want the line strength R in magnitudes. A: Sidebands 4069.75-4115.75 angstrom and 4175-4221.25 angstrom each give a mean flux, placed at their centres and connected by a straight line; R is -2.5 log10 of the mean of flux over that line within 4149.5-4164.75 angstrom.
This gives 0.035 mag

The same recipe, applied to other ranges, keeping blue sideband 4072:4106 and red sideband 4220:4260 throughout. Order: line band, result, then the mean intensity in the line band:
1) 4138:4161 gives 0.01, 3.67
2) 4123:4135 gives -0.02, 3.75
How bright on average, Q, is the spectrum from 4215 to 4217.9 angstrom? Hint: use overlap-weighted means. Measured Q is 4.28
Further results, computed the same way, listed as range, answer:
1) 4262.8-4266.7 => 4.21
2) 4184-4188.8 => 3.77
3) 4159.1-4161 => 3.81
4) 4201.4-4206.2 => 3.8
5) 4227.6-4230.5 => 3.4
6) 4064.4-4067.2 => 3.33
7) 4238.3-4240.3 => 3.19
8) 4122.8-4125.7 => 4.19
